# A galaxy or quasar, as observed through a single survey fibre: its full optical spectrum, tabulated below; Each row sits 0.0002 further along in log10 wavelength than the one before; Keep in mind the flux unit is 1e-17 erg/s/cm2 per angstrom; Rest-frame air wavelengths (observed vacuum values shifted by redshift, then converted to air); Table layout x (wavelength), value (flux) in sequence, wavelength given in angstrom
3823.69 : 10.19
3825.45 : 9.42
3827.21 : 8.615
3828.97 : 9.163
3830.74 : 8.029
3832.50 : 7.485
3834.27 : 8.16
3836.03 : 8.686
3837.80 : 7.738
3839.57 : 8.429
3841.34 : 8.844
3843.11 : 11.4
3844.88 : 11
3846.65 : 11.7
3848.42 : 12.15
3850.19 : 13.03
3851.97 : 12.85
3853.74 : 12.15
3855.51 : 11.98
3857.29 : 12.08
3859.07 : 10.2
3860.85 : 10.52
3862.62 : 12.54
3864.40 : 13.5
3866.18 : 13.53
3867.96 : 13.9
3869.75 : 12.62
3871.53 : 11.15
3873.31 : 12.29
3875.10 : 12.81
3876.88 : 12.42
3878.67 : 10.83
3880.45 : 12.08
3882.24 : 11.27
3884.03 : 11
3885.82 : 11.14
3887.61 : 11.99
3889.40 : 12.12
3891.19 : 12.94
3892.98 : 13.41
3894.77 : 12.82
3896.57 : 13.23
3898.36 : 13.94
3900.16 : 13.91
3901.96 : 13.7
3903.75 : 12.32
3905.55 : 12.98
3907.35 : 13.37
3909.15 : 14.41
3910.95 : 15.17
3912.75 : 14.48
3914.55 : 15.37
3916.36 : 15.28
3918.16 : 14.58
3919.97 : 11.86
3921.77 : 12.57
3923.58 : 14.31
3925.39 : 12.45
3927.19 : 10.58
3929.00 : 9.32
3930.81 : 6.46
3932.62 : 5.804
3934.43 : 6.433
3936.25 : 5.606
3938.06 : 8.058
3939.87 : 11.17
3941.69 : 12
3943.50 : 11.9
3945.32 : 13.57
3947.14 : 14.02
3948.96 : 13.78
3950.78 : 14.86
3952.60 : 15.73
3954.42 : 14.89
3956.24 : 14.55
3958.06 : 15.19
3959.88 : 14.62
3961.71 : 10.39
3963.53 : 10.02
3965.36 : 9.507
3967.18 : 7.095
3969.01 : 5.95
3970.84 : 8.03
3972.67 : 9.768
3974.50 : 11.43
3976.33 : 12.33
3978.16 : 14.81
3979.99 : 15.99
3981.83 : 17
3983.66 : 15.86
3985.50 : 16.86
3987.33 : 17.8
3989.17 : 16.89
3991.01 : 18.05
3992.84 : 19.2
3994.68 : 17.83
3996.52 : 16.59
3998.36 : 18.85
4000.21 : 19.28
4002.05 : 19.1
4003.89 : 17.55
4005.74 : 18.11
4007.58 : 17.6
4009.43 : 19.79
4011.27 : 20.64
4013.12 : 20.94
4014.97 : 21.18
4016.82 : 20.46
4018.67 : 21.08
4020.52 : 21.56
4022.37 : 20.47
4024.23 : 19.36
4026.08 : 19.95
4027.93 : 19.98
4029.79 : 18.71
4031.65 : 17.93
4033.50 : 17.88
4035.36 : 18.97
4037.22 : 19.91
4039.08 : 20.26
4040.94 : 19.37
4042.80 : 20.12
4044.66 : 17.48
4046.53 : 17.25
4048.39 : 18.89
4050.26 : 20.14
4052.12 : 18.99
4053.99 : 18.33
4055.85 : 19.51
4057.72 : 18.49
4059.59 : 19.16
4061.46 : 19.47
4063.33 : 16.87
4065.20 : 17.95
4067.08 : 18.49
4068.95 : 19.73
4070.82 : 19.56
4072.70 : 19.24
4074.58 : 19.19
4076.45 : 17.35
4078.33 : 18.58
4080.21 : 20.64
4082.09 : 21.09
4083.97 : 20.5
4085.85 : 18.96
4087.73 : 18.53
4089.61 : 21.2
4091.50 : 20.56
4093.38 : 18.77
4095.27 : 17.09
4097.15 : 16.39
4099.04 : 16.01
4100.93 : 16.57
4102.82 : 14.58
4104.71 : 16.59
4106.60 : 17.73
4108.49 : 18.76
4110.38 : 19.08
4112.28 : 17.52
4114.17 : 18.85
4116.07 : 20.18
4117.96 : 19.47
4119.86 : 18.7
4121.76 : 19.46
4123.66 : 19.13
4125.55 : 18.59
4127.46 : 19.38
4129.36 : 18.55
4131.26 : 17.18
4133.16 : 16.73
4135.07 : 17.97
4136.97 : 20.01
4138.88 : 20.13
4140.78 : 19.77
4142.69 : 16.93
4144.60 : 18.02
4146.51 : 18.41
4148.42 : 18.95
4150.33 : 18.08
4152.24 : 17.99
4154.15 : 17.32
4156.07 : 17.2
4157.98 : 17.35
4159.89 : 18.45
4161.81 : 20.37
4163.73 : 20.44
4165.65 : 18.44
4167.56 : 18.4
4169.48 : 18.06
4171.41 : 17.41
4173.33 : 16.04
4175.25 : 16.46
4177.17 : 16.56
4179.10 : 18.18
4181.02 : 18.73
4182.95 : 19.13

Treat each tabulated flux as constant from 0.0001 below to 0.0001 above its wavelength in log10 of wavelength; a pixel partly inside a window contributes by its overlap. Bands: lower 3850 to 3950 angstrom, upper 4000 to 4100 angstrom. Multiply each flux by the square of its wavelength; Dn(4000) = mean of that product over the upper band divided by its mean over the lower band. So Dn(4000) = 1.70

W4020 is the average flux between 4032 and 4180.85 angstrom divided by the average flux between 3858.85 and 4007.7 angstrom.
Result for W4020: 1.41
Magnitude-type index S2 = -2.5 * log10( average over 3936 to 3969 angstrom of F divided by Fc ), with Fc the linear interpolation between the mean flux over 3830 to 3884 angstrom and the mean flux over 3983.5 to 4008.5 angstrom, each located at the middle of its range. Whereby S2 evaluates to 0.30 mag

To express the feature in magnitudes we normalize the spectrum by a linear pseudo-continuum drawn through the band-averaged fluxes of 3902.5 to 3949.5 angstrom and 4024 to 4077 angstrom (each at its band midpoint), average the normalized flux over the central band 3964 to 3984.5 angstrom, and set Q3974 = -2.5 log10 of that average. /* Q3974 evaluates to 0.26 mag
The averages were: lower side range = 11.8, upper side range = 18.9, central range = 11.6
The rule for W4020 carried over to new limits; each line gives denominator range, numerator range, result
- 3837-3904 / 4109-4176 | 1.54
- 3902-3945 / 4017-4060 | 1.66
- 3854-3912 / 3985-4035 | 1.51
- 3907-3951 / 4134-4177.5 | 1.54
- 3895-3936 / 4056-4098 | 1.55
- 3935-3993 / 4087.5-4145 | 1.42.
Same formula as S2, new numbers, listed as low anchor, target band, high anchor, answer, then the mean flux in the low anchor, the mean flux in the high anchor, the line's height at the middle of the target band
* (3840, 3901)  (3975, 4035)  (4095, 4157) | -0.20 mag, 12.1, 18.1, 15.3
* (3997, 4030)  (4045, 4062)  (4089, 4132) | 0.01 mag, 19.7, 18.3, 19.1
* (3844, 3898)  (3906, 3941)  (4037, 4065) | 0.22 mag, 12.2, 18.9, 14.2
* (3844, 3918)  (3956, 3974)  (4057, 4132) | 0.40 mag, 12.7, 18.6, 15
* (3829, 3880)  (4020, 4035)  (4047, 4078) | -0.11 mag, 11.1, 18.8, 17.5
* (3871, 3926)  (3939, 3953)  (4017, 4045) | 0.16 mag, 13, 19.6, 15.4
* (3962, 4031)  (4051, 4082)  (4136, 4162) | -0.09 mag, 16.6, 18.4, 17.5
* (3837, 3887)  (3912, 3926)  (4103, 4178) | -0.07 mag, 11.6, 18.3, 13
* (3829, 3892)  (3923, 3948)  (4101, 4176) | 0.29 mag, 11.2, 18.3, 13.1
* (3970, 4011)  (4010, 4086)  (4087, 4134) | -0.13 mag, 16.4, 18.2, 17.3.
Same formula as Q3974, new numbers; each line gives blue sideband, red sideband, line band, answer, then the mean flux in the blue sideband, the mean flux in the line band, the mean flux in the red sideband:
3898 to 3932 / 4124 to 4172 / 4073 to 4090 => -0.16 mag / 12.9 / 19.5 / 18.4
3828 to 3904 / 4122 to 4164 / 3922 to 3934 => 0.31 mag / 11.6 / 9.84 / 18.5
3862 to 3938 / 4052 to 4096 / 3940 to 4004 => 0.06 mag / 12.1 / 14.3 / 19.1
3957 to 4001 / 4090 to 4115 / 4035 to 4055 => -0.19 mag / 14.1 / 19.1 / 17.6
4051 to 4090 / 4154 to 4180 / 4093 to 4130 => 0.03 mag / 19.1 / 18.1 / 17.9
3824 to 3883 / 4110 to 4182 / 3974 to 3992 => -0.11 mag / 11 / 15.8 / 18.4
